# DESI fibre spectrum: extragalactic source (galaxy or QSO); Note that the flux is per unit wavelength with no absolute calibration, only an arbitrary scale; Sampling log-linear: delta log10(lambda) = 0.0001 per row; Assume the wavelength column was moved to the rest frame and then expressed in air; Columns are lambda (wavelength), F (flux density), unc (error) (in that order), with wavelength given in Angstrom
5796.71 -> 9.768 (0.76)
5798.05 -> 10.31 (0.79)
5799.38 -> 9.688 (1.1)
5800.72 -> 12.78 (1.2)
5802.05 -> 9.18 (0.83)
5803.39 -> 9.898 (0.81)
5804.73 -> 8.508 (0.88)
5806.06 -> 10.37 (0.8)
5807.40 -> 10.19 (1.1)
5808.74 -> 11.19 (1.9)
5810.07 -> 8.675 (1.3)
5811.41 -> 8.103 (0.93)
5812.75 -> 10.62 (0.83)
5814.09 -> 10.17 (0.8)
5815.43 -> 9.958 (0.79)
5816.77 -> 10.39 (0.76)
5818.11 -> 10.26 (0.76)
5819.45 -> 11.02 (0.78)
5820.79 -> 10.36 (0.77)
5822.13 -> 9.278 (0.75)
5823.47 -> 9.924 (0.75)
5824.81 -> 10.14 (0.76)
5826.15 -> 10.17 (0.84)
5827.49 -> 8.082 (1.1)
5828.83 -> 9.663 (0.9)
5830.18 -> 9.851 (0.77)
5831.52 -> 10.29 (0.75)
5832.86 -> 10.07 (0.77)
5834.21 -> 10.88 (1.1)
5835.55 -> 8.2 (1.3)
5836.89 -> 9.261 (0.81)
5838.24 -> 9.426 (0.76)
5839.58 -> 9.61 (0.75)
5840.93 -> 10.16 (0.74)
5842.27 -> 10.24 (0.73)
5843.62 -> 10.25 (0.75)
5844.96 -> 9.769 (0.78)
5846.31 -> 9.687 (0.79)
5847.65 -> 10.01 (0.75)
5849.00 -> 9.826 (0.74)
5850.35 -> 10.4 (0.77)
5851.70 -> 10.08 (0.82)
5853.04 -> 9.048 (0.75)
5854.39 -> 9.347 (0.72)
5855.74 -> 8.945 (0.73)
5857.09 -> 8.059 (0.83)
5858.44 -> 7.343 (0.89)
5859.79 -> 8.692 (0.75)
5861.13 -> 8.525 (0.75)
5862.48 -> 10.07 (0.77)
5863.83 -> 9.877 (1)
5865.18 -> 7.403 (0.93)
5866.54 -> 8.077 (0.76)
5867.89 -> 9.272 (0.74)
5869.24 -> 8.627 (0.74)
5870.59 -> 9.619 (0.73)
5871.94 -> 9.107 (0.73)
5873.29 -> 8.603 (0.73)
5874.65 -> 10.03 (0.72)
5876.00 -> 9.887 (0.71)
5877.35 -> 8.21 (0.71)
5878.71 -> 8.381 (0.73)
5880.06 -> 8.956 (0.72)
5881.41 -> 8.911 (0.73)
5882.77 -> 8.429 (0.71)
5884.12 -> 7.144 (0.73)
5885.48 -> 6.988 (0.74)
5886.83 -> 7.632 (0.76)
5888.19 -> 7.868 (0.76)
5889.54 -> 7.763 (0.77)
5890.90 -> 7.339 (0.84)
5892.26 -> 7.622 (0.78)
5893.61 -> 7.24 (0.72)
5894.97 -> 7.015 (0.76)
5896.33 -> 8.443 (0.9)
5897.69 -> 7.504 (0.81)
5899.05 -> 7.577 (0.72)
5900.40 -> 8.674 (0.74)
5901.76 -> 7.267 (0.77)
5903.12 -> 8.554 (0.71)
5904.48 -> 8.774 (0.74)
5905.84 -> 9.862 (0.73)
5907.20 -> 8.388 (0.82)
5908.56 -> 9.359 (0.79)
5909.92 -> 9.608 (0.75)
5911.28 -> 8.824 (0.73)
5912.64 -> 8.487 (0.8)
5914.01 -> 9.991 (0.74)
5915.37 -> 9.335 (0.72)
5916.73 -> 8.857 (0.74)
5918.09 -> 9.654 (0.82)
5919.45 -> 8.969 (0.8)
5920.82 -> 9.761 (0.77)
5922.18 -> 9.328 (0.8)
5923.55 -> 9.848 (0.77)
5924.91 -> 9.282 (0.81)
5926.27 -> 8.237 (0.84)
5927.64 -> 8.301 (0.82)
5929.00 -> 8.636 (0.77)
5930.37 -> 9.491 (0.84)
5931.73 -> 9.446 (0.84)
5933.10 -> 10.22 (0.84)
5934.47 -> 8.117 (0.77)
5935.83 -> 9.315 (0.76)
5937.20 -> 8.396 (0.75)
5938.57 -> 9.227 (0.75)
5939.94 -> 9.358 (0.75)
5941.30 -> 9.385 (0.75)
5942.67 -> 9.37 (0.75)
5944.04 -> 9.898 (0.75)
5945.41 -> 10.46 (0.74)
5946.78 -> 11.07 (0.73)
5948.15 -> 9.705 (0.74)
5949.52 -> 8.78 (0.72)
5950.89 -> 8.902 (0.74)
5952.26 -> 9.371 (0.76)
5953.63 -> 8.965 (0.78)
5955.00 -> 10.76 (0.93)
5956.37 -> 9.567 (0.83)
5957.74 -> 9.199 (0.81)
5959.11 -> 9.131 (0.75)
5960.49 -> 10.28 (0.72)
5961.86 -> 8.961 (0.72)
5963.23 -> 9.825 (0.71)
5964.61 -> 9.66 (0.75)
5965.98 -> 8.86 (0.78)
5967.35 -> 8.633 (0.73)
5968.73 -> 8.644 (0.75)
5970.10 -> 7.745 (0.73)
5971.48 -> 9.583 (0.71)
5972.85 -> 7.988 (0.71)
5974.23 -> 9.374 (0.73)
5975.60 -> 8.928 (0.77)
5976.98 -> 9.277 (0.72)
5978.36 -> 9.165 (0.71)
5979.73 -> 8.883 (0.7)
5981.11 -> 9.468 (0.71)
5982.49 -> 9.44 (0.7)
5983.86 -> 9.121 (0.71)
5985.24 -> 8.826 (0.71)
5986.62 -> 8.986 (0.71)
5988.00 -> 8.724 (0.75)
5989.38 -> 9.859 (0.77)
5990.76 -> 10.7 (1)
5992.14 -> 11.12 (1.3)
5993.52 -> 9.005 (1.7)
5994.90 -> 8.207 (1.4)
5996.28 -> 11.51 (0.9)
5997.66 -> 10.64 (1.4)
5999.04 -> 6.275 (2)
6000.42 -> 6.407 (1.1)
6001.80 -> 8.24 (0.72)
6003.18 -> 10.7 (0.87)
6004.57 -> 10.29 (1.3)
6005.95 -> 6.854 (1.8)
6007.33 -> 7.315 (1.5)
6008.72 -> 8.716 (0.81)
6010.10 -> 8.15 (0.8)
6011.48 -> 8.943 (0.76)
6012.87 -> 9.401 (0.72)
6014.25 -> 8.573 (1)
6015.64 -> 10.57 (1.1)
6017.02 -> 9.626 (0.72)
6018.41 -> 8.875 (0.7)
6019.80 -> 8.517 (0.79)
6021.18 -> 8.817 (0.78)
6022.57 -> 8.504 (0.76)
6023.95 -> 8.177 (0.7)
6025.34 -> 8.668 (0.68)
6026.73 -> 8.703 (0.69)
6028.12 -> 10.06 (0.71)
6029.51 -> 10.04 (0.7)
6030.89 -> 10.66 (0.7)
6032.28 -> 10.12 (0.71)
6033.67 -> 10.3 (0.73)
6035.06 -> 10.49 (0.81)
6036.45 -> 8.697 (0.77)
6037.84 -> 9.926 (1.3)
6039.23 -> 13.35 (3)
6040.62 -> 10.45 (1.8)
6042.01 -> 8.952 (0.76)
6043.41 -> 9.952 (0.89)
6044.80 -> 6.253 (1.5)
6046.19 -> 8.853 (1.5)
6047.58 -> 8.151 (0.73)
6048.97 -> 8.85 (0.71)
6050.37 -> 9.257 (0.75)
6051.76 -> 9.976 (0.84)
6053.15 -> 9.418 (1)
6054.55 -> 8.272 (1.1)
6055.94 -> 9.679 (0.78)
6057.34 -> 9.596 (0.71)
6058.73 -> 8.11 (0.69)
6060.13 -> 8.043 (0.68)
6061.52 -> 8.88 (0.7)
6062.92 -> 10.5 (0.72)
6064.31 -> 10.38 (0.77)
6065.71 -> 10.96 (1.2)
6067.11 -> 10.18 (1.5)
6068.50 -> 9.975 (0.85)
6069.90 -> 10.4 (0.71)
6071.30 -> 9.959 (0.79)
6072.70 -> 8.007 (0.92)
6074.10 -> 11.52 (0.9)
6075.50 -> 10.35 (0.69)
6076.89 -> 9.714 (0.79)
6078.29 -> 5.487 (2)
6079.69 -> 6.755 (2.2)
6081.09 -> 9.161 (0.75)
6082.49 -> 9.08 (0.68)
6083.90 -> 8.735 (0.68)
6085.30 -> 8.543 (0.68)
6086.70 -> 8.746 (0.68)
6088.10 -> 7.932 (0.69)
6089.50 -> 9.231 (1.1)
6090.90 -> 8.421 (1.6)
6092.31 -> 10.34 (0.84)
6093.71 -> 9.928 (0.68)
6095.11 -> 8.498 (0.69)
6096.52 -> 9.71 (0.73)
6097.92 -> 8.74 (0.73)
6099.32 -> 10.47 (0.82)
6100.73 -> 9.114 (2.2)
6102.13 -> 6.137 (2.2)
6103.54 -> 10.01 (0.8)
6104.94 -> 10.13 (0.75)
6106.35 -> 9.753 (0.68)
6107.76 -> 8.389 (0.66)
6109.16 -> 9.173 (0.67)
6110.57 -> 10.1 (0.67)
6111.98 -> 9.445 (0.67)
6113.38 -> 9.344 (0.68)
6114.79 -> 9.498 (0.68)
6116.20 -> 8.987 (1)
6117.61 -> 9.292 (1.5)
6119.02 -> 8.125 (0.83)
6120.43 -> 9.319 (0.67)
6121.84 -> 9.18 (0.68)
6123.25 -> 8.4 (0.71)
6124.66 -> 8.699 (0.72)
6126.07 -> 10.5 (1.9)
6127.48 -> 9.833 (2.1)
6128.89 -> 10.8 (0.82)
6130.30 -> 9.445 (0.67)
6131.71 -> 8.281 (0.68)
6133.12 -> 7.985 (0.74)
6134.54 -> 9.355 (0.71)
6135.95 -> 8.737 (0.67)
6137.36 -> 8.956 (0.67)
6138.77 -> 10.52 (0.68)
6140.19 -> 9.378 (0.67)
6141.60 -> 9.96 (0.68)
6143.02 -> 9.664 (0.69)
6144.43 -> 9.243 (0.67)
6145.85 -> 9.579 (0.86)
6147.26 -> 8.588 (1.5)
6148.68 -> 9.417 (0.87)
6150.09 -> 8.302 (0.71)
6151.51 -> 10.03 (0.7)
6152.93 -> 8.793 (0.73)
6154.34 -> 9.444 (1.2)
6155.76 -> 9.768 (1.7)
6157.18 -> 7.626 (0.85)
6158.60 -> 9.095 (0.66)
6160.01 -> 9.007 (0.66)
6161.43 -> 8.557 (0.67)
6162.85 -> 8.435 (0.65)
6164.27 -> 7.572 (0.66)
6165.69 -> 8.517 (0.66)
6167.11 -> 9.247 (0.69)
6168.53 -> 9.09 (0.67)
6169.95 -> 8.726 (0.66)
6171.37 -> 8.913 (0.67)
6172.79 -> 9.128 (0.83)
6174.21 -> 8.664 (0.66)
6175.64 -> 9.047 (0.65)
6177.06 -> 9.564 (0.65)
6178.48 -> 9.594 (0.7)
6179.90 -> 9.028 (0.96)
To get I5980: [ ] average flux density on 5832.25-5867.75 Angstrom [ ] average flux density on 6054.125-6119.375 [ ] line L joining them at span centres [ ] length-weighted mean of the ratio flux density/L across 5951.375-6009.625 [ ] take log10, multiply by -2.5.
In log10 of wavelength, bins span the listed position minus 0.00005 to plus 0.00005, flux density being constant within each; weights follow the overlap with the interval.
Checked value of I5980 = 0.02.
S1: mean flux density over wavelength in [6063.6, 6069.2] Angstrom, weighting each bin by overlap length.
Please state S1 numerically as 10.4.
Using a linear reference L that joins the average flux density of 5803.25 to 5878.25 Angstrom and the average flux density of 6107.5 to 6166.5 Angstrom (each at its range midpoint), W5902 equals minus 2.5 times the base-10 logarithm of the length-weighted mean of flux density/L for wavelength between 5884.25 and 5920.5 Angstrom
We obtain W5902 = 0.13 mag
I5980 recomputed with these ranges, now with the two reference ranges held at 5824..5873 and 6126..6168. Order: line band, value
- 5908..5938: 0.020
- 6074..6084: 0.060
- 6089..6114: -0.012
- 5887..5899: 0.226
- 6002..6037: 0.007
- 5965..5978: 0.057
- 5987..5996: -0.046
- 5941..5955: -0.040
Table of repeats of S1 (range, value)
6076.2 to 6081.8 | 7.78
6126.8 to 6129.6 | 10.3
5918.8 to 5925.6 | 9.44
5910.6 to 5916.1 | 9.15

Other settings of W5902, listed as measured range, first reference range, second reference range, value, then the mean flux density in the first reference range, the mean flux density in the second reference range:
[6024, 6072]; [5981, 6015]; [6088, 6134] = -0.055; 9.01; 9.2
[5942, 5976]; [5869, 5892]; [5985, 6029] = -0.068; 8.42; 9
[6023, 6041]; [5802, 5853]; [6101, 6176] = -0.067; 9.84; 9.1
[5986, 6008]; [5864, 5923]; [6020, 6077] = 0.018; 8.56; 9.53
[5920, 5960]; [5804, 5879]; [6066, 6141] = 0.003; 9.51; 9.2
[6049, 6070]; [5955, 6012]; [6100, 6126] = -0.052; 9.07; 9.09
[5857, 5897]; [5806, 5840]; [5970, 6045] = 0.156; 9.84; 9.23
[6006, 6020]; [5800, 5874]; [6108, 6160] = 0.071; 9.59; 9.24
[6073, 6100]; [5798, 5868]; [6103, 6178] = 0.029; 9.65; 9.16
